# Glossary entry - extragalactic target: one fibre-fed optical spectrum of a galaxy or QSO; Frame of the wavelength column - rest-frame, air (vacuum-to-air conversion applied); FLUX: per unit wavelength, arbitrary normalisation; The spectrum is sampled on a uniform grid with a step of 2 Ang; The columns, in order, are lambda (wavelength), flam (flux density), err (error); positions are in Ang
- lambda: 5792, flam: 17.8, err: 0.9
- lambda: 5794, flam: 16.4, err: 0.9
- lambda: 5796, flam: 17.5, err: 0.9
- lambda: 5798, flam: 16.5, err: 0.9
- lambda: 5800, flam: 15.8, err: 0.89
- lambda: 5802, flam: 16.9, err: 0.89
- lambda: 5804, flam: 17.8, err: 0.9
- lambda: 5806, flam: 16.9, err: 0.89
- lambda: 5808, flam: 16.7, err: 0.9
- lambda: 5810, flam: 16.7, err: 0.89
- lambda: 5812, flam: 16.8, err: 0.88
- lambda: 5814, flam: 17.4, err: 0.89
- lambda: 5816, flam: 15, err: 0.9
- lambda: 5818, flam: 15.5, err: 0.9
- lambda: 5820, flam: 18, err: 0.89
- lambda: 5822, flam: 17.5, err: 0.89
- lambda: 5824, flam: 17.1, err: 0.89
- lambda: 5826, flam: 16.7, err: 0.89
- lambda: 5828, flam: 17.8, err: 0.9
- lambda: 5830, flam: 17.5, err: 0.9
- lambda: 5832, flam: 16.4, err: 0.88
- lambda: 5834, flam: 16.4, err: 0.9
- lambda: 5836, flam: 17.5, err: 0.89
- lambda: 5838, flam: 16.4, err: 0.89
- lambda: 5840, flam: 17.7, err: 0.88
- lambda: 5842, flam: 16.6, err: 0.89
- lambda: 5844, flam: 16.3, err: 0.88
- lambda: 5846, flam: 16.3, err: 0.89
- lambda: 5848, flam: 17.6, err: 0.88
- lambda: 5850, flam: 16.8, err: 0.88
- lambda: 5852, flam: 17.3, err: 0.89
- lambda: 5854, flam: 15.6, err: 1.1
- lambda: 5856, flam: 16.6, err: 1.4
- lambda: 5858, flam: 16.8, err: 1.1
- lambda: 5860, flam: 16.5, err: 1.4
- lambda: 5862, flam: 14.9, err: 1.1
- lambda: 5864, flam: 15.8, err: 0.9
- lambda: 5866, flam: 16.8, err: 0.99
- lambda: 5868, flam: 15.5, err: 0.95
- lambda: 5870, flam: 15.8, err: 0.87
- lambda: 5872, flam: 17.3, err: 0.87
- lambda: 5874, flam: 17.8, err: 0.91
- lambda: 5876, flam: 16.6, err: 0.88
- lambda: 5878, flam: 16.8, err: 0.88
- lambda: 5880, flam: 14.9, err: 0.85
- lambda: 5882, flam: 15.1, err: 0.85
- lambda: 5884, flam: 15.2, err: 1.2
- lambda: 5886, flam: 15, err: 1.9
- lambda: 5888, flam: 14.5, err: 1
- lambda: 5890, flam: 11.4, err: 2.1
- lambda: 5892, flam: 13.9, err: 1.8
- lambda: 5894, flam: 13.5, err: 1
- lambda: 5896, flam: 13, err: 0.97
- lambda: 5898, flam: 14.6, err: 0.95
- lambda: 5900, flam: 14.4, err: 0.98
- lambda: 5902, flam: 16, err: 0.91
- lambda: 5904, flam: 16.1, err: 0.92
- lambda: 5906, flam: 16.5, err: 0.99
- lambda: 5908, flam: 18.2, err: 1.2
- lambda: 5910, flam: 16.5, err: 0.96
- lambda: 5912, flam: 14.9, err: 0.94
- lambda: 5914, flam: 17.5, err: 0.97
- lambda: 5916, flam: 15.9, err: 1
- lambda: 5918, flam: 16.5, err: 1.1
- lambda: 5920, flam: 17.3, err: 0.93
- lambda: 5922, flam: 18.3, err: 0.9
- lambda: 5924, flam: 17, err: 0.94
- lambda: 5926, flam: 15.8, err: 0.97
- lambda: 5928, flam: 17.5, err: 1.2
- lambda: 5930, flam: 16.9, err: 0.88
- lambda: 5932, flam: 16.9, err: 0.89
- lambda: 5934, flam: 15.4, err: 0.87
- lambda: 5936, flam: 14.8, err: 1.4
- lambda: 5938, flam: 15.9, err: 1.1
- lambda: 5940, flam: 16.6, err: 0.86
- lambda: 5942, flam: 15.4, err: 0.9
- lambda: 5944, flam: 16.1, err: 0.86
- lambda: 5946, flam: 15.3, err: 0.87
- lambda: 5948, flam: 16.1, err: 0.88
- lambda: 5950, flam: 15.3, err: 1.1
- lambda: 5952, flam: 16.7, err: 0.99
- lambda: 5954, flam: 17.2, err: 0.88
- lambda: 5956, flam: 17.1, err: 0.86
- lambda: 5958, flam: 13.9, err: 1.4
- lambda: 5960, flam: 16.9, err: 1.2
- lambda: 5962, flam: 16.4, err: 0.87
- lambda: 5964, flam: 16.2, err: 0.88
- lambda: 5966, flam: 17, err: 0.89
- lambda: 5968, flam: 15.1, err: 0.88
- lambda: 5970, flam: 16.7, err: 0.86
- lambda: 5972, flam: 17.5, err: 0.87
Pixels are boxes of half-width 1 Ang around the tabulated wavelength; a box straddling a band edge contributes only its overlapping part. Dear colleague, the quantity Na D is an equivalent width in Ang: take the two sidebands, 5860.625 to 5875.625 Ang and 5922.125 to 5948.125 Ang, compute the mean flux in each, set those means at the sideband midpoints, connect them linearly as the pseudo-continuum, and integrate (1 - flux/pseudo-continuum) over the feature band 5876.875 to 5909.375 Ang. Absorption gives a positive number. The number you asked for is 2.6 Ang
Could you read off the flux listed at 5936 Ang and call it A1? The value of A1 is 14.8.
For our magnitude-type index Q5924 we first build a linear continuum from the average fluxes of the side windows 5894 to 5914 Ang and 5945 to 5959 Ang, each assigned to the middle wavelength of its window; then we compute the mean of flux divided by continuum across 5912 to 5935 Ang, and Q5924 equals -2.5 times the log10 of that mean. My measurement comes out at -0.07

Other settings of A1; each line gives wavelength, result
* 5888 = 14.5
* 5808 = 16.7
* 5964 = 16.2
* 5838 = 16.4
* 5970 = 16.7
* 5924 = 17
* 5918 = 16.5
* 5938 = 15.9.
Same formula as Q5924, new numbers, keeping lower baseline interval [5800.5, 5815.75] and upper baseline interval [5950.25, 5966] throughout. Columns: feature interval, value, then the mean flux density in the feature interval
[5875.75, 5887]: 0.073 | 15.5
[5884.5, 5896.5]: 0.212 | 13.6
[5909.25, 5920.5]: 0.007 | 16.4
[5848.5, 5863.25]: 0.021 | 16.4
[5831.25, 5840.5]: -0.004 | 16.8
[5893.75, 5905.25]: 0.128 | 14.7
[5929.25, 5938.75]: 0.031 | 16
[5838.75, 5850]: -0.008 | 16.9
